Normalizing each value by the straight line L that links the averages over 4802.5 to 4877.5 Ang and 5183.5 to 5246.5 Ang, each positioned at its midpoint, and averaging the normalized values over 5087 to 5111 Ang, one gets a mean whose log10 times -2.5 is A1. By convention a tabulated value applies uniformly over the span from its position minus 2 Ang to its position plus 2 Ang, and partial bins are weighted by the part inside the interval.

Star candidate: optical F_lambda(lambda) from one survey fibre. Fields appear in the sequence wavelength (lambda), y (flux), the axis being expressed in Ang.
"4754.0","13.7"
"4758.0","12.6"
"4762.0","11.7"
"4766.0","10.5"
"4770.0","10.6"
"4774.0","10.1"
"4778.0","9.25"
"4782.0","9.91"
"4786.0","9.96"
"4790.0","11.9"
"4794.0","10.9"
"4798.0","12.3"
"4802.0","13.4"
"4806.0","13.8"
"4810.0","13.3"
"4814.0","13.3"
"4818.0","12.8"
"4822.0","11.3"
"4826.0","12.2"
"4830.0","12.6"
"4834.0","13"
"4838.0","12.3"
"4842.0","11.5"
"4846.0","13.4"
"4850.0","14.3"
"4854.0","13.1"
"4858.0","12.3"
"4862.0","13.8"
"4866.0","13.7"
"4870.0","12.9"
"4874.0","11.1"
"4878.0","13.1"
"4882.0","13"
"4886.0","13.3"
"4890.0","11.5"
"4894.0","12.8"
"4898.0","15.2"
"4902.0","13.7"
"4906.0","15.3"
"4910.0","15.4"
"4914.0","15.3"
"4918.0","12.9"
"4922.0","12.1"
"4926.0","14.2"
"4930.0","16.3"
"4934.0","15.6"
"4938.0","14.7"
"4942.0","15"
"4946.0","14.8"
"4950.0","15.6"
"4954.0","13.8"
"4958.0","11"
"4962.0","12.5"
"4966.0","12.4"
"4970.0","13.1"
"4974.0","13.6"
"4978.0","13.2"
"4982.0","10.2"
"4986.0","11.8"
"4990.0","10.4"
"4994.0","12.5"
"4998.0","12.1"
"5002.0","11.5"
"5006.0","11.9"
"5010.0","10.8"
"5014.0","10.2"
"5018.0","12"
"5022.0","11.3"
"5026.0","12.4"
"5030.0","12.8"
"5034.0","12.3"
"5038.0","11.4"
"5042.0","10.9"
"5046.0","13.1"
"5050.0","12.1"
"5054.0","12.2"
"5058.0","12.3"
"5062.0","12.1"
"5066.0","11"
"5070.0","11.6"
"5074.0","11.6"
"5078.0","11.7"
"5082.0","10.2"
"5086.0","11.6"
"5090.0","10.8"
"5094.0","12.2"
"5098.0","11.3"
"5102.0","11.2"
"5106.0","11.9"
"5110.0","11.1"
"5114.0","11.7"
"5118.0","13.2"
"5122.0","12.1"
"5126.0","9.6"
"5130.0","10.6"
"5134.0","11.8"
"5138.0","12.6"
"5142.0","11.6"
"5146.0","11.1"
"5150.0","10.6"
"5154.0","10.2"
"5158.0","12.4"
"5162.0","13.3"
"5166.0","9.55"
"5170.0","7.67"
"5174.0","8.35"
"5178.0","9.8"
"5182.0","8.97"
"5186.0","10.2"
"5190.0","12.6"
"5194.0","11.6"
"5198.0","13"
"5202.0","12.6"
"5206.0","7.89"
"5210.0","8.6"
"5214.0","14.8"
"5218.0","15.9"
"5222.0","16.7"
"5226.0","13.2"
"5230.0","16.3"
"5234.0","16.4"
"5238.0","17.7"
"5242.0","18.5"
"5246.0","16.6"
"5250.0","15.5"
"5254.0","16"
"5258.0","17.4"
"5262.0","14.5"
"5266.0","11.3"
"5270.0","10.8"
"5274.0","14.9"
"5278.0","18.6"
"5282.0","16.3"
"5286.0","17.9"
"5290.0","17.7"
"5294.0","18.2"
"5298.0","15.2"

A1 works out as 0.18 mag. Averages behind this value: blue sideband 12.8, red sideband 13.8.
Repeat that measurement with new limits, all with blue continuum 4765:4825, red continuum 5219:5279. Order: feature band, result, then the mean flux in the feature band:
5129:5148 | 0.25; 11.6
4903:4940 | -0.15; 14.6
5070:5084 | 0.24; 11.2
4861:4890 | -0.05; 12.9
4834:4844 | -0.01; 12.1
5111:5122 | 0.18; 12.3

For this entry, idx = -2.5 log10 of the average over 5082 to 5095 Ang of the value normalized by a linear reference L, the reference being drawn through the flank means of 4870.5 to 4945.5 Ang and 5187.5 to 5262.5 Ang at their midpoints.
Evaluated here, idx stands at 0.25 mag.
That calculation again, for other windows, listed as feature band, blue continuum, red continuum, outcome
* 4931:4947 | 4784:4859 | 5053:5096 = -0.245 mag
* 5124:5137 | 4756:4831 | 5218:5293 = 0.340 mag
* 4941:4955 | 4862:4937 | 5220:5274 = -0.065 mag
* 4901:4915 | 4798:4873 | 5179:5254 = -0.149 mag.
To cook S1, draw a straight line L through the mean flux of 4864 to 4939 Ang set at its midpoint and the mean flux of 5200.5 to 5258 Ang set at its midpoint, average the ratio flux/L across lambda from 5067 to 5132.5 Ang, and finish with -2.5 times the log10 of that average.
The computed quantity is 0.257 mag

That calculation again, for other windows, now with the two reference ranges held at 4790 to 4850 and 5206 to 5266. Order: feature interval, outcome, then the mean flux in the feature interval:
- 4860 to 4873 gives -0.032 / 13.3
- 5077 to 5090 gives 0.273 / 11.1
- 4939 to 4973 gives -0.009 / 13.6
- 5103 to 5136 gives 0.249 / 11.5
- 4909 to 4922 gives -0.071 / 14.1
